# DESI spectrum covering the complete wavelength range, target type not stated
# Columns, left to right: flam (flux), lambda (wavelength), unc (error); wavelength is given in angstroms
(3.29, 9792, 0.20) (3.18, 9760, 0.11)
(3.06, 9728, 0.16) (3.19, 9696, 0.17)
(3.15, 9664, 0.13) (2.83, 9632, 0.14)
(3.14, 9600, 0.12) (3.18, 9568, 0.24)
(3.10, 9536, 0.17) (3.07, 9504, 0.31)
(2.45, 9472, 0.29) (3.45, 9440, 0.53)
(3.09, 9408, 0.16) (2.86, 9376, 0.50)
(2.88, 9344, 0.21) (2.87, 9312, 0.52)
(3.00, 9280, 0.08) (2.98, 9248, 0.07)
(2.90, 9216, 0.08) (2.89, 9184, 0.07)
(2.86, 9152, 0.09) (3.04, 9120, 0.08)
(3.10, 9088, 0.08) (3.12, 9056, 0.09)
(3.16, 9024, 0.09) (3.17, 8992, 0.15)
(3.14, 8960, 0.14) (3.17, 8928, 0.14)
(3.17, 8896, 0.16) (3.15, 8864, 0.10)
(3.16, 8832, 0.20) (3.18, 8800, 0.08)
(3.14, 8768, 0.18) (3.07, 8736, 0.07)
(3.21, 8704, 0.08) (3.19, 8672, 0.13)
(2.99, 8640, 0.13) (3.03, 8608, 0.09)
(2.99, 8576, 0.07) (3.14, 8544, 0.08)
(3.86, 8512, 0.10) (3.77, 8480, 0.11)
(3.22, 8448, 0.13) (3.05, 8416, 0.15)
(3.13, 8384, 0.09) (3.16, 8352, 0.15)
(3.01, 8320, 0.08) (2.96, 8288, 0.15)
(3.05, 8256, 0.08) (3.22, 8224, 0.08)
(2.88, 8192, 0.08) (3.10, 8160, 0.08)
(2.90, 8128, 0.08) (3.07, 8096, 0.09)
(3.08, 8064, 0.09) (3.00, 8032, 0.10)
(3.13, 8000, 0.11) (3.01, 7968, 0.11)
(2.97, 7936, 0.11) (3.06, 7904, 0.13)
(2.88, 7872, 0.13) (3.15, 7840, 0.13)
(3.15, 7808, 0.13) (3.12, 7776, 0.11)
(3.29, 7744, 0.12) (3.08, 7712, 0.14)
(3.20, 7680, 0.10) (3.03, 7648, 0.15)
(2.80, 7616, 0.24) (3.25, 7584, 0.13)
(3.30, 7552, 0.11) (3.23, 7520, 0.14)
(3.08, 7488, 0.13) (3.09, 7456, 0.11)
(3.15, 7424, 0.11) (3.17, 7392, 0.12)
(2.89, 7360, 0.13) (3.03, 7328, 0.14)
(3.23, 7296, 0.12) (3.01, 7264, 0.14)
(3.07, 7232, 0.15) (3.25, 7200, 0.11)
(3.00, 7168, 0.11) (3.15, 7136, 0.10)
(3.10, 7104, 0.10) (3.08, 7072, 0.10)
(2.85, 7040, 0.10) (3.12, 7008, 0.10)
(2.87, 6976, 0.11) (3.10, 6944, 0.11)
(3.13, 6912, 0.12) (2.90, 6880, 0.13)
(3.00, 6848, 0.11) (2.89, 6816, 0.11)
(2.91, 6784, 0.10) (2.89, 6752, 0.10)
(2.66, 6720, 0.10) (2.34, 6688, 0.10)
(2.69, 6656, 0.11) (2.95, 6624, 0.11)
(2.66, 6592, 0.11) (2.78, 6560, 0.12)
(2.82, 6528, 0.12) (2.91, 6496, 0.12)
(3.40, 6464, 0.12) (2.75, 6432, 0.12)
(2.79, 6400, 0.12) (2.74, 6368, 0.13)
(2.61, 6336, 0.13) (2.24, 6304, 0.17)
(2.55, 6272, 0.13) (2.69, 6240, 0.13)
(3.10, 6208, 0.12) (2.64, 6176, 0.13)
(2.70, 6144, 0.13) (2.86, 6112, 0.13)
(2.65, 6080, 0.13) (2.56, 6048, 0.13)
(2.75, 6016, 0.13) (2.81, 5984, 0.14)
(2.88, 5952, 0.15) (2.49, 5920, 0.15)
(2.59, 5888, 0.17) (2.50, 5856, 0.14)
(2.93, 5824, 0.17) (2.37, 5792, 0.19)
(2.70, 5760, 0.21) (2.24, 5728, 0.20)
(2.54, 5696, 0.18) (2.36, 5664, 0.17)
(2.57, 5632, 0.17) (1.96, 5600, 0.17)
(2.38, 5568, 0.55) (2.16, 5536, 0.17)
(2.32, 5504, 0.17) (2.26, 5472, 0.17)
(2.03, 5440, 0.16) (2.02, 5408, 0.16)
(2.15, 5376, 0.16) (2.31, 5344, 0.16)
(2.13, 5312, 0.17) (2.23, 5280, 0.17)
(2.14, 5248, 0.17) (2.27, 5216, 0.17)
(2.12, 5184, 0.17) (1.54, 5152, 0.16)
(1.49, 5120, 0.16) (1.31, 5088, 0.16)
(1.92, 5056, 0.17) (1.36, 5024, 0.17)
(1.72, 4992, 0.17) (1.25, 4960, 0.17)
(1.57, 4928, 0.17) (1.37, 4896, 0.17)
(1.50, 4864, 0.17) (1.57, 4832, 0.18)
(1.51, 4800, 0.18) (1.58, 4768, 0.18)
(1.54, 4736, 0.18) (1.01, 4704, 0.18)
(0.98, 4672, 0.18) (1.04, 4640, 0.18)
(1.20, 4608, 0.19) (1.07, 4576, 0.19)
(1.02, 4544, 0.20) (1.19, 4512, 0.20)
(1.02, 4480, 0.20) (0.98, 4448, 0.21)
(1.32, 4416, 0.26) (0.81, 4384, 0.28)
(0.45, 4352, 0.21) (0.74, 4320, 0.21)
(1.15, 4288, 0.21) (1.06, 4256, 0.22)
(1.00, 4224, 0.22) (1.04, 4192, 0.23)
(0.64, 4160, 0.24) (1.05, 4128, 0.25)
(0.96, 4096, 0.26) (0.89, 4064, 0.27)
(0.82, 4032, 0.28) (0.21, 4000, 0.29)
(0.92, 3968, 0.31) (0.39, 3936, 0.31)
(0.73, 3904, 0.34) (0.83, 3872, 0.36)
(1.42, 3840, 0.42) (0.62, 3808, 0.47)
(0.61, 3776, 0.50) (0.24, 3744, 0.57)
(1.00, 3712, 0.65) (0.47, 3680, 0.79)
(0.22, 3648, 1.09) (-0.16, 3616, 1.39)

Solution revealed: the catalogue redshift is 0.293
